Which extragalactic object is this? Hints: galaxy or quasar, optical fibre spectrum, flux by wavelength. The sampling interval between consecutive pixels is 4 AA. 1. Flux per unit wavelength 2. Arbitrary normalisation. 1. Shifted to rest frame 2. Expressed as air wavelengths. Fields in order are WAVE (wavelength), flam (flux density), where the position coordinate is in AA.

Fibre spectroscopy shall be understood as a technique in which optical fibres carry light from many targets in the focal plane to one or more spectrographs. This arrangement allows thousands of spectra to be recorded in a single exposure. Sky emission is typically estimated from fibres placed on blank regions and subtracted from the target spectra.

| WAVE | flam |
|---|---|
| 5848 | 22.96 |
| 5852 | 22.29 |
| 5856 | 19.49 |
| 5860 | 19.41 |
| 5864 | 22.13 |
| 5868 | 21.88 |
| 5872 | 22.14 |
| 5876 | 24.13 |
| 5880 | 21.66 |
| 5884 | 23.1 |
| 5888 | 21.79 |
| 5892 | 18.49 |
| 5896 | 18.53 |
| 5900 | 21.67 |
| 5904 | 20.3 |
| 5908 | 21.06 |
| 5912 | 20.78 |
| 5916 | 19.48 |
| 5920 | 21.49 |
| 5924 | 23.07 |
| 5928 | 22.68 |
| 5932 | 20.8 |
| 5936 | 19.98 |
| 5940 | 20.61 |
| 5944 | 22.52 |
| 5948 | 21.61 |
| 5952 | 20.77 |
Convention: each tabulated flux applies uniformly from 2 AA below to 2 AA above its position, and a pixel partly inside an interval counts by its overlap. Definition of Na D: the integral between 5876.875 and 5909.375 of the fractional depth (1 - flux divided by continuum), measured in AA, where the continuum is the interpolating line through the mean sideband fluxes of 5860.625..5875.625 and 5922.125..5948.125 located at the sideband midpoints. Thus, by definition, 1.4 AA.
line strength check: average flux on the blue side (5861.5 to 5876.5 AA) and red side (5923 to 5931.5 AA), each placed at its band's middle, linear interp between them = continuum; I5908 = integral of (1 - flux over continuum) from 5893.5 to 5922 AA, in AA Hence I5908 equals 2.5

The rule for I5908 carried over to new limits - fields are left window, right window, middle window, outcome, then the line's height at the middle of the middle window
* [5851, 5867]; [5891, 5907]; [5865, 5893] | -2.3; 20.4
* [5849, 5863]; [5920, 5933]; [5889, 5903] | 1.2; 21.5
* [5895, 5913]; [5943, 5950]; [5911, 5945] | 0.2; 21.4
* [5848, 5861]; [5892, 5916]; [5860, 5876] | -1.0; 20.7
